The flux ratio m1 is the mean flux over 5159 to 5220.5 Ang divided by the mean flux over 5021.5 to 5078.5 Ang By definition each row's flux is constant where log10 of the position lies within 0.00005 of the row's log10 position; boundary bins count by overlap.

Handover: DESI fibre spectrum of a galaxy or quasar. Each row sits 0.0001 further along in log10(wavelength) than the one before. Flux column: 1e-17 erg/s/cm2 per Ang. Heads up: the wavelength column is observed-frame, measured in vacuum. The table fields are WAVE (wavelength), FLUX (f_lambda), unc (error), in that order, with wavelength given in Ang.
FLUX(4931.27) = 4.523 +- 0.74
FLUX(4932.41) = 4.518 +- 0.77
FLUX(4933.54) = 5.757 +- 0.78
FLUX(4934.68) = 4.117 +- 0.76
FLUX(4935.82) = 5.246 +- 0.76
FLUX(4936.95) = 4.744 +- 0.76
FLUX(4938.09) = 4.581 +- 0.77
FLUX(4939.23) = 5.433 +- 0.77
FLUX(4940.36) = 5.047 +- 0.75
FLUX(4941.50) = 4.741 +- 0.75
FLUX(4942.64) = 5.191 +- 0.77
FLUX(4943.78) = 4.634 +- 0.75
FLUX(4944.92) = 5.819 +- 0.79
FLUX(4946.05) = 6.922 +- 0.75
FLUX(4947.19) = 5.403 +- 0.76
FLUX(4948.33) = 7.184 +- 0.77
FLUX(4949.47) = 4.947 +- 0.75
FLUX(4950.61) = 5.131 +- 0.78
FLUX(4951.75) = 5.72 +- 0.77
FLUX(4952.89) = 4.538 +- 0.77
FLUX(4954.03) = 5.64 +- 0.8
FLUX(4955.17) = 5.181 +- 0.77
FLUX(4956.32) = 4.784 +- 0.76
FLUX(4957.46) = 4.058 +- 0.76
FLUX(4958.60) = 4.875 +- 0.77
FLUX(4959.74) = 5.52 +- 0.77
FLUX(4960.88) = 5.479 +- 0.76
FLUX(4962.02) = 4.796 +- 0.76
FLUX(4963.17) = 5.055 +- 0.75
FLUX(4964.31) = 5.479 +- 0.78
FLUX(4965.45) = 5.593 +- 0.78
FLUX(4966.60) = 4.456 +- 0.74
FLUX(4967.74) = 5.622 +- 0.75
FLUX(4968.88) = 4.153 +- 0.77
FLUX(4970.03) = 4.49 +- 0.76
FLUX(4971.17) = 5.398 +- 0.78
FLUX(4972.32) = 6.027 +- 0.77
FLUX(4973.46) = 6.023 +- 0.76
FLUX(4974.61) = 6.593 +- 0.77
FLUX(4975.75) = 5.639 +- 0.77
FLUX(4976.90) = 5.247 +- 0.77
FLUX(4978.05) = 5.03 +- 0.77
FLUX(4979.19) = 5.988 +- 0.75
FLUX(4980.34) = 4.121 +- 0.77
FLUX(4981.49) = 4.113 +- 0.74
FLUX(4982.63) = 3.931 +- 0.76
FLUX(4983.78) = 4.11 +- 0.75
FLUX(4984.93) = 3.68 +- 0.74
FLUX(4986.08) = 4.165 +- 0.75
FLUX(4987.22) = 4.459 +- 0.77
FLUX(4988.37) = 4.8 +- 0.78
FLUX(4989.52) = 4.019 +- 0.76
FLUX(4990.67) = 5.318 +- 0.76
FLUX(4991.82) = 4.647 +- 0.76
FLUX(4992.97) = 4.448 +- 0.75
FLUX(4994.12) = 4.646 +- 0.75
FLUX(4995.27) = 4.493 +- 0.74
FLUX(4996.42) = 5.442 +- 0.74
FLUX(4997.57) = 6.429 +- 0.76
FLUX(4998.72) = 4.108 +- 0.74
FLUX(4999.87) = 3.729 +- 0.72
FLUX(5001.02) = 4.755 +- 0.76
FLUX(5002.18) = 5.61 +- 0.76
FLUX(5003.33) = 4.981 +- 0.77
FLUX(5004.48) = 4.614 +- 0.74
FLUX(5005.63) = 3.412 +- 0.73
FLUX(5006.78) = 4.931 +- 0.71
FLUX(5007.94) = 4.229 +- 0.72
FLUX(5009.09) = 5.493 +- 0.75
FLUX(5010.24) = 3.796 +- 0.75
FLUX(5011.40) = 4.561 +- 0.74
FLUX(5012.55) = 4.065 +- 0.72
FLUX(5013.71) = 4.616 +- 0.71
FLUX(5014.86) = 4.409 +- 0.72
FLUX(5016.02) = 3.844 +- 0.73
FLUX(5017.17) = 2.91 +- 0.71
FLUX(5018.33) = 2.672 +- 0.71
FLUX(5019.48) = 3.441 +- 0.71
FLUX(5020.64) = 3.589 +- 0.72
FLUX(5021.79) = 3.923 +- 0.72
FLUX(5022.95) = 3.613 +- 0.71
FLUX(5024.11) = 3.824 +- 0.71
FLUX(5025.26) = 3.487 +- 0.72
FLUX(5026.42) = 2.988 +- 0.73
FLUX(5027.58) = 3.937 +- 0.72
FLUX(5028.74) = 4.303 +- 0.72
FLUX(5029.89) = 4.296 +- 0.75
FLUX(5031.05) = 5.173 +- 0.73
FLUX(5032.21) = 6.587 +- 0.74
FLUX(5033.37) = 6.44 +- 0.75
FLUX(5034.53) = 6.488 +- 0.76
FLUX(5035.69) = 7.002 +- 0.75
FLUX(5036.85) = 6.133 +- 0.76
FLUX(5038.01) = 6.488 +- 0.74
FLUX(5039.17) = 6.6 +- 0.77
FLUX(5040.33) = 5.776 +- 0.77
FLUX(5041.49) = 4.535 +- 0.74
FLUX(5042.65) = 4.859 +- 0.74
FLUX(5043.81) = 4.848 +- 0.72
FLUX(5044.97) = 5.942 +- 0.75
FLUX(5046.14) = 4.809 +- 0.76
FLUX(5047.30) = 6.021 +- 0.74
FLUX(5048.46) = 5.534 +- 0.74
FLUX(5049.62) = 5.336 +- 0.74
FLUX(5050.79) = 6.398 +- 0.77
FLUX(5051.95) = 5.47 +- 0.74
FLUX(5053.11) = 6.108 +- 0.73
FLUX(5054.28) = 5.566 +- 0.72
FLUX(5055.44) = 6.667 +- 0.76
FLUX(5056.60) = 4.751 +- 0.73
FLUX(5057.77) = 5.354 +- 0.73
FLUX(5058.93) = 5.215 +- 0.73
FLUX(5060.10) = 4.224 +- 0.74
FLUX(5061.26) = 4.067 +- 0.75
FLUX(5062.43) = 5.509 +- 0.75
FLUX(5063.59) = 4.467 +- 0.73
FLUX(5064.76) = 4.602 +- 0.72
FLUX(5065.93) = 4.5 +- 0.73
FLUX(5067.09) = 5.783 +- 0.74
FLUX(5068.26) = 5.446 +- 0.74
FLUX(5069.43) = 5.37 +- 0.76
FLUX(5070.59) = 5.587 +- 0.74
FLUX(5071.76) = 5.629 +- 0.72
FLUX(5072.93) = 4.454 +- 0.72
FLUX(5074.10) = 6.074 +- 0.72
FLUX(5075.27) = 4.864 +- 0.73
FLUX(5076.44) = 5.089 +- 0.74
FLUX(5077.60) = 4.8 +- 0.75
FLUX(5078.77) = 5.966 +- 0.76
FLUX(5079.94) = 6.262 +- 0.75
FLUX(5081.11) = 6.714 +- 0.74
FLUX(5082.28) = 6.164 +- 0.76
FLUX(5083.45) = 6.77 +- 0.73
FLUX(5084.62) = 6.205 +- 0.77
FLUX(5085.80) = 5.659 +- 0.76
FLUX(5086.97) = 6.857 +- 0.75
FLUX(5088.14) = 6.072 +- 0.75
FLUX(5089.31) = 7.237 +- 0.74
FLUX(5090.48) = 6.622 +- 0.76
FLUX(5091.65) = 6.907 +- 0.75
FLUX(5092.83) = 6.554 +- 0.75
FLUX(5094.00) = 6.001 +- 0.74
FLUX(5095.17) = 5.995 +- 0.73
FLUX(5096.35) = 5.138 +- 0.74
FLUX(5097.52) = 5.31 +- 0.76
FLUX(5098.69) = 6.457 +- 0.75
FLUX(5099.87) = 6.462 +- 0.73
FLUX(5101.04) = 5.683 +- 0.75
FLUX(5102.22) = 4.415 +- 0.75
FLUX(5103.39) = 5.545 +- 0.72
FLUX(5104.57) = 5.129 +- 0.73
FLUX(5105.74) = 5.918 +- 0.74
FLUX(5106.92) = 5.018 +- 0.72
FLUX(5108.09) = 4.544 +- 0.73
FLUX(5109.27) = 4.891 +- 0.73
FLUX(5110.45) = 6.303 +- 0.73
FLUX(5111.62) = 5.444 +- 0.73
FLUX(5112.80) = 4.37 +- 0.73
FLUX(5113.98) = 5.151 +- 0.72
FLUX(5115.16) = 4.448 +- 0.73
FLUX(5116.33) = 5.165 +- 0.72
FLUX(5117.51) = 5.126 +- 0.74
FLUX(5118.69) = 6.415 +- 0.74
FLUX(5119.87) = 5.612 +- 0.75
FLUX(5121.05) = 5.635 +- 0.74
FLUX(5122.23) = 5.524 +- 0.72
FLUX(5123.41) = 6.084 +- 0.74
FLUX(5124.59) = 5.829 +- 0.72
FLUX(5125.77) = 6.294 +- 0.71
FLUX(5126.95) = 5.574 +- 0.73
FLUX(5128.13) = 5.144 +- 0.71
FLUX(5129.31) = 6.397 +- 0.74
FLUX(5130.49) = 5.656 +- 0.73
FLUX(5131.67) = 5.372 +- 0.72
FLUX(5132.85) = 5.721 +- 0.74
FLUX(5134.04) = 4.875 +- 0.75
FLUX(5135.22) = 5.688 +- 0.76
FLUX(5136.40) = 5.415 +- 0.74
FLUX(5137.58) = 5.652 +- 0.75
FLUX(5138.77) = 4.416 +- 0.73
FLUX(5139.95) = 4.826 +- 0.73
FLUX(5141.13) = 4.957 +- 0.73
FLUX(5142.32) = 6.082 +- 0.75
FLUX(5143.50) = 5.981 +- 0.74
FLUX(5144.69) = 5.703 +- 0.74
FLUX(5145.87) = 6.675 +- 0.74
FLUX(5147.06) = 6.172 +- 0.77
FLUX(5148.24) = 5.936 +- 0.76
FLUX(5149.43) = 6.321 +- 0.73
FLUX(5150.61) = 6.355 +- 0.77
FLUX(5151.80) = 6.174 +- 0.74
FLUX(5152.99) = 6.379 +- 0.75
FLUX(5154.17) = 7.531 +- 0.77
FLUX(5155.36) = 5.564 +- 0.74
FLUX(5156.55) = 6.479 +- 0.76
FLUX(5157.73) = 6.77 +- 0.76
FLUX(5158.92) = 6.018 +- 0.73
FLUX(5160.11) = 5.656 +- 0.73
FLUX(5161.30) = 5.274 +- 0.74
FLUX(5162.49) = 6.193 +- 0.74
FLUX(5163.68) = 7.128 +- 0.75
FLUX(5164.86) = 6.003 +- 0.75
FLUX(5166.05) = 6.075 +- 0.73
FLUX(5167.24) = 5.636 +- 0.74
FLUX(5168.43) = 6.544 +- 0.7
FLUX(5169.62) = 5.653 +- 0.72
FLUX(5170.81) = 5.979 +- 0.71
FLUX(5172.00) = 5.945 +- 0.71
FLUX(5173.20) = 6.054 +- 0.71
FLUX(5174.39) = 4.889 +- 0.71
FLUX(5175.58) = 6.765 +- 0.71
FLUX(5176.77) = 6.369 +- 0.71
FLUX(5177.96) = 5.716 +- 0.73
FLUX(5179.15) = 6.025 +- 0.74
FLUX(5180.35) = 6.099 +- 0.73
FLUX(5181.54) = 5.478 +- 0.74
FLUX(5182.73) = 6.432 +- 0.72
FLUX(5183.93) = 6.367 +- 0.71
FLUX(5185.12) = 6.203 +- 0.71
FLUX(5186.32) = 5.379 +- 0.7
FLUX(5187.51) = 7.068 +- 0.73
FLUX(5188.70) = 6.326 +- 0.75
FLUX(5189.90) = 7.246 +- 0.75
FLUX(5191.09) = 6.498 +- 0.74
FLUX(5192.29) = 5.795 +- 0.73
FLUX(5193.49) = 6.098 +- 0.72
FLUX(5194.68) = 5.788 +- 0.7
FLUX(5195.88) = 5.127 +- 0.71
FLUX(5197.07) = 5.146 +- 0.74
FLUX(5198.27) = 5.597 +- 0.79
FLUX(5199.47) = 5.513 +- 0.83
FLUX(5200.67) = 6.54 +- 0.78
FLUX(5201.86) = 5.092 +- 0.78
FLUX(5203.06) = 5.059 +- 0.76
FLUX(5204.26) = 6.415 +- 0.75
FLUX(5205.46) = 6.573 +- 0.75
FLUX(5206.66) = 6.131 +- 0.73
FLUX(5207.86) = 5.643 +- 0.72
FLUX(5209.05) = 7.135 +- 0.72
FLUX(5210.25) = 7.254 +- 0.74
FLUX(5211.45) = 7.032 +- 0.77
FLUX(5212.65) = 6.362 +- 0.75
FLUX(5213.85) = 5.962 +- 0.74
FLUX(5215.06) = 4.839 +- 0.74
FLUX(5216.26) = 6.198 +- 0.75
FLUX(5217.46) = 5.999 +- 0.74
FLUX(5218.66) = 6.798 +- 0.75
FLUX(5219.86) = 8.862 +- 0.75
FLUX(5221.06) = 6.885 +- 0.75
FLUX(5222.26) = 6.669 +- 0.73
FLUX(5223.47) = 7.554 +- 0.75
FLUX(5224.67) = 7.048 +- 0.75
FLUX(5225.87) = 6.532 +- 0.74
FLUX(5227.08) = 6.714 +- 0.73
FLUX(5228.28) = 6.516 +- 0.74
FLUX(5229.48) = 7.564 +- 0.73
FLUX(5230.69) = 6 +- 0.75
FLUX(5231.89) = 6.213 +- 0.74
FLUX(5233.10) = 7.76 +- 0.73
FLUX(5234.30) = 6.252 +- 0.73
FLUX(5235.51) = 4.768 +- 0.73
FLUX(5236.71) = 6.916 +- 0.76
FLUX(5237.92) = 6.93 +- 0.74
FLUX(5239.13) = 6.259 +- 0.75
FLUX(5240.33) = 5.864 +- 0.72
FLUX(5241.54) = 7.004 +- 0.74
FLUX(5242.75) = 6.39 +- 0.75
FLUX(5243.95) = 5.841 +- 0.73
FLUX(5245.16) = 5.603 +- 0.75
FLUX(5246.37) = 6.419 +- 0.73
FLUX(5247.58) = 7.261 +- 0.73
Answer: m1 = 1.17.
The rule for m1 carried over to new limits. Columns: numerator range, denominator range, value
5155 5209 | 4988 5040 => 1.29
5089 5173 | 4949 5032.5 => 1.24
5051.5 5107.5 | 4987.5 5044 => 1.21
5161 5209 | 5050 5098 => 1.06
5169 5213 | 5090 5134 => 1.08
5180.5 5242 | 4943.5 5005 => 1.26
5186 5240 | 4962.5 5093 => 1.25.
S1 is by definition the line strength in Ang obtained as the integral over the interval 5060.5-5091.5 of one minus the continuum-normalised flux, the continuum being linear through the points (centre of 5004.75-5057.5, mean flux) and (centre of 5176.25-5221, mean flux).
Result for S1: -2.5 Ang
